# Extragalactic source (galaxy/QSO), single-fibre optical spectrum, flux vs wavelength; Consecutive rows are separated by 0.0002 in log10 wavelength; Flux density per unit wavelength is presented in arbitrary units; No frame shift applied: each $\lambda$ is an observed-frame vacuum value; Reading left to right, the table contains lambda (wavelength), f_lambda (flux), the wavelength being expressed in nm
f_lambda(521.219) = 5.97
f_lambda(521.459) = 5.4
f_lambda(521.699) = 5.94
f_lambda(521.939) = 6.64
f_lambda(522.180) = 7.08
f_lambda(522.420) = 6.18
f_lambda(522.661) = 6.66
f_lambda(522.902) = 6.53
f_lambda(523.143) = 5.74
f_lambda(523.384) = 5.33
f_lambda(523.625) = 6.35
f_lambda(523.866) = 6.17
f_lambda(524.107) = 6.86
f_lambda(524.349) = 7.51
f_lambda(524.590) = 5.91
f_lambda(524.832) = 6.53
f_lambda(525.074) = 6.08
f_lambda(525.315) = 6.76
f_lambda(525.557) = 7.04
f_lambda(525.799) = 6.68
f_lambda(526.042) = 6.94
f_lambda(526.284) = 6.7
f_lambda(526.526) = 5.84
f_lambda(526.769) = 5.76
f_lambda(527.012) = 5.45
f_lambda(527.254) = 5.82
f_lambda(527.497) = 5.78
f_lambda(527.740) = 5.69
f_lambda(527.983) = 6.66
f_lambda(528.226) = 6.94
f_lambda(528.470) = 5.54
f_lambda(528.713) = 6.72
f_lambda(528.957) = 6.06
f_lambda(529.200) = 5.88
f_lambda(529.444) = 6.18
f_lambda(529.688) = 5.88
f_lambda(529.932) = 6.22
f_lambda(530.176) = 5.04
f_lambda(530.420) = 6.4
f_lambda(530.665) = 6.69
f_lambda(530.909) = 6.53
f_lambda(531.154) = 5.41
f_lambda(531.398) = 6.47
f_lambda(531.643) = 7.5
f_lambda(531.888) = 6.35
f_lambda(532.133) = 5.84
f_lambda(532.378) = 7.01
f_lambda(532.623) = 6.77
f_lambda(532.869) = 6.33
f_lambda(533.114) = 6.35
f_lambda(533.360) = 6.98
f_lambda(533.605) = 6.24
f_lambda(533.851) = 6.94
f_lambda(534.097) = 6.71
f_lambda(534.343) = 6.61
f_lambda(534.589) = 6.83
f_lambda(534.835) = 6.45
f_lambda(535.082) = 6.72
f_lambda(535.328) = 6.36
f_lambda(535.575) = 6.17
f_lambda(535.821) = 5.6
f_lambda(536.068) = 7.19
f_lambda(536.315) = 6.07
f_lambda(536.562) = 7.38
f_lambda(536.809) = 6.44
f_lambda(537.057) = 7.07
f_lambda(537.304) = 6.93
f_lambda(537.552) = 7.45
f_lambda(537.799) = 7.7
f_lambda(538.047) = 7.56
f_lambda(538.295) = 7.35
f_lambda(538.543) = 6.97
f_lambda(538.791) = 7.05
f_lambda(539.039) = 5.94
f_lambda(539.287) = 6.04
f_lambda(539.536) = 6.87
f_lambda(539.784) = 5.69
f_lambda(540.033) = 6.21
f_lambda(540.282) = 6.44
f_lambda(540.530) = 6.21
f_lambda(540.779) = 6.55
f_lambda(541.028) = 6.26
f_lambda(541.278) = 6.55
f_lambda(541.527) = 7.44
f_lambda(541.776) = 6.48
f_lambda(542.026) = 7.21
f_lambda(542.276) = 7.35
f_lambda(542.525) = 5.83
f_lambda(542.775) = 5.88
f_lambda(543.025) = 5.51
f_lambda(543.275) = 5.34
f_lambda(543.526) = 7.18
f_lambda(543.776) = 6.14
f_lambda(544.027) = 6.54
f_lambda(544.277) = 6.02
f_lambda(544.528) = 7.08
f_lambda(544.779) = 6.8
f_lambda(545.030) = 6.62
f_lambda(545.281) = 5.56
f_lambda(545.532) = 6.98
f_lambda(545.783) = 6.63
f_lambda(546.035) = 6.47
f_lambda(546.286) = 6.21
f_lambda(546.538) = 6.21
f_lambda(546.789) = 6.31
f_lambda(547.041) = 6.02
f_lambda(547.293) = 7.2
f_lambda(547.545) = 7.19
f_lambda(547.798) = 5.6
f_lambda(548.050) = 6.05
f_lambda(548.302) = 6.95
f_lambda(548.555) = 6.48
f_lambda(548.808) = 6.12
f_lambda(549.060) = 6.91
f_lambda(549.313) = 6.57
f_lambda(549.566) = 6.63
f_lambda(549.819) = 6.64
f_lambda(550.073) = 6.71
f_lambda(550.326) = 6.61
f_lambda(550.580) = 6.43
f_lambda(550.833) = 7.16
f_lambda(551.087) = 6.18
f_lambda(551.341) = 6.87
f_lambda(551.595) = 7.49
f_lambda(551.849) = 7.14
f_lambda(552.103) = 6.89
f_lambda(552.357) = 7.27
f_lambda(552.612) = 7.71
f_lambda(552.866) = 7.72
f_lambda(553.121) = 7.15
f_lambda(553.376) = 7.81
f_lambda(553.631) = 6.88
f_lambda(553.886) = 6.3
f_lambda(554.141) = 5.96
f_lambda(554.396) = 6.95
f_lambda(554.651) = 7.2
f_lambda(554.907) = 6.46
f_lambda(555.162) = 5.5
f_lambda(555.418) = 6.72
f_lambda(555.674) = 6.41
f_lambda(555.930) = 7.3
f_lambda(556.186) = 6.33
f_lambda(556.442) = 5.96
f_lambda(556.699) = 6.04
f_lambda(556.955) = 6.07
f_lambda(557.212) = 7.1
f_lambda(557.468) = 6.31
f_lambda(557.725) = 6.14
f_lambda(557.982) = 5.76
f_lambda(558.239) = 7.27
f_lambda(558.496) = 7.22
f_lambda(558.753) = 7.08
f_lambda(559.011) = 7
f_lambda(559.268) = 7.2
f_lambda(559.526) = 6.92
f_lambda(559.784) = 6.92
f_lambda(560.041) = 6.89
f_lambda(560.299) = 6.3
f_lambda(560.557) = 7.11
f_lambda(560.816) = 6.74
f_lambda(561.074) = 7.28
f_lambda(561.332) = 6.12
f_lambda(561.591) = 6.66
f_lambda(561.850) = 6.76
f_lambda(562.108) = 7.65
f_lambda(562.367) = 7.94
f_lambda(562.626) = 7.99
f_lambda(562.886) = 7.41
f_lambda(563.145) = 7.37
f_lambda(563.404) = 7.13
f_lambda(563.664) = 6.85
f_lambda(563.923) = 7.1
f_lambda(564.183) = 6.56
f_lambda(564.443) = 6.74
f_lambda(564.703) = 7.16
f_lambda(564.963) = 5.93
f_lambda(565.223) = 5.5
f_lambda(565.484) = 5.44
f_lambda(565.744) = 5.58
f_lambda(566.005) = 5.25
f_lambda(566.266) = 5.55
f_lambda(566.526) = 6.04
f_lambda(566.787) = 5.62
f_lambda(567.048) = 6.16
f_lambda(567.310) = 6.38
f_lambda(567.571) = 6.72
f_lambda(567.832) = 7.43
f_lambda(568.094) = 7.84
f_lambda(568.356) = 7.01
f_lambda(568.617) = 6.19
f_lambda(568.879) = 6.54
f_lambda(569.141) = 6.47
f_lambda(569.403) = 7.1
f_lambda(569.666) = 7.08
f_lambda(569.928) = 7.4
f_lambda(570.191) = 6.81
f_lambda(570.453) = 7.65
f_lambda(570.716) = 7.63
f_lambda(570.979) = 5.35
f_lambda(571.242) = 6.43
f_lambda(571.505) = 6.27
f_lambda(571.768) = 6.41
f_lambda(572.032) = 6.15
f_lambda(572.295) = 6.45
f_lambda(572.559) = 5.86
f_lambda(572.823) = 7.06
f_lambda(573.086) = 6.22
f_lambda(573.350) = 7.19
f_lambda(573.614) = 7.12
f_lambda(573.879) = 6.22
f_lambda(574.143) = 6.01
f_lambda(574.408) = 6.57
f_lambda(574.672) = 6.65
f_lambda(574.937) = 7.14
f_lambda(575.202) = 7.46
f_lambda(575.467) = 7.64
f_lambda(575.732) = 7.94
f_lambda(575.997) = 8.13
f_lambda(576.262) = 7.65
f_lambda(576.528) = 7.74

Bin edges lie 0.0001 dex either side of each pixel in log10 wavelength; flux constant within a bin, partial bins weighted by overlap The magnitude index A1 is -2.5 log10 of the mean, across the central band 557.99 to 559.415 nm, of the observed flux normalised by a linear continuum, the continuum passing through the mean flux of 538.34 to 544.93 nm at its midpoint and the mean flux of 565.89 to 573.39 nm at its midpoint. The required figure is -0.08 mag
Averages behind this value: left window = 6.46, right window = 6.56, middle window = 7.03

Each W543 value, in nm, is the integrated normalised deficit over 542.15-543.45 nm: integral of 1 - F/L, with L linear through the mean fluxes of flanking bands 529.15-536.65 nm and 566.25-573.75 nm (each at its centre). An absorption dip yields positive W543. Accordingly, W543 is 0.09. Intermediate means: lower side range 6.42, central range 6.03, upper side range 6.64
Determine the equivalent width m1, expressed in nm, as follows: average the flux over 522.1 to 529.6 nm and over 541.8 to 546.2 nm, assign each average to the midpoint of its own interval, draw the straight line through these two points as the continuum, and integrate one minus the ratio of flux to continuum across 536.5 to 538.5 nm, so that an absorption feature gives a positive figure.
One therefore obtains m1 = -0.27 nm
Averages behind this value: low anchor 6.3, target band 7.22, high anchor 6.42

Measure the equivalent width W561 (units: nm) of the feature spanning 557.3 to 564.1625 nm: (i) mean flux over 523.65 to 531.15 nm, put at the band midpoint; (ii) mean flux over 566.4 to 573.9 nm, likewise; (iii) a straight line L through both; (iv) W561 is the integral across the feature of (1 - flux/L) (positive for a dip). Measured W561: -0.41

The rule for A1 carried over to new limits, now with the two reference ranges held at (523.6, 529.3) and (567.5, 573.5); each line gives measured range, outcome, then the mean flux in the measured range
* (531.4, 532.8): -0.05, 6.66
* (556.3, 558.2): 0.06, 6.25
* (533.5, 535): -0.04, 6.63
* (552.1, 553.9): -0.11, 7.29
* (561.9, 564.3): -0.10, 7.32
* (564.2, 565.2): 0.03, 6.49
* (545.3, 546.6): 0.01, 6.44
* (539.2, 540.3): 0.04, 6.23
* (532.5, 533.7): -0.03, 6.54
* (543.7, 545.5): 0.01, 6.43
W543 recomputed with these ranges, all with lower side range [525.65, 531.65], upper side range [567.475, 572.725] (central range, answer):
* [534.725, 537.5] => -0.15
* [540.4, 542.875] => -0.09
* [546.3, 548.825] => 0.01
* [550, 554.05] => -0.33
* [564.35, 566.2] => 0.21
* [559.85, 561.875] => -0.04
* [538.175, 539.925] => -0.07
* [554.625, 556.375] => 0.01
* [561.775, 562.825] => -0.16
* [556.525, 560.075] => -0.06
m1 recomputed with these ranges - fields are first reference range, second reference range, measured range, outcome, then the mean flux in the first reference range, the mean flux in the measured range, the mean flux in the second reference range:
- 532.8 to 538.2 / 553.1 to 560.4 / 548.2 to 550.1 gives 0.02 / 6.74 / 6.62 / 6.66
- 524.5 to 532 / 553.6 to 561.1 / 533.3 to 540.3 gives -0.37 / 6.24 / 6.69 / 6.63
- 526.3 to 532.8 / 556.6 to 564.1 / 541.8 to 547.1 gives 0.12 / 6.18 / 6.38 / 6.91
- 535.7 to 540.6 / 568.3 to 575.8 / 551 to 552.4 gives -0.05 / 6.71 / 6.98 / 6.75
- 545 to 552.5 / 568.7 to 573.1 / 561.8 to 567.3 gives 0.07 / 6.61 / 6.55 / 6.65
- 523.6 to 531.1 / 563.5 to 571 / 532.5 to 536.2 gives -0.14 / 6.27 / 6.55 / 6.54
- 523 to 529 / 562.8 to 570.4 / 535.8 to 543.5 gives -0.29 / 6.28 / 6.62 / 6.57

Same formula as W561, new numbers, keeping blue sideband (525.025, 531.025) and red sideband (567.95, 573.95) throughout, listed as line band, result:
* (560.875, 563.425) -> -0.23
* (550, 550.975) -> -0.04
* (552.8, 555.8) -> -0.10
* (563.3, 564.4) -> -0.04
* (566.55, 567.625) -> 0.08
